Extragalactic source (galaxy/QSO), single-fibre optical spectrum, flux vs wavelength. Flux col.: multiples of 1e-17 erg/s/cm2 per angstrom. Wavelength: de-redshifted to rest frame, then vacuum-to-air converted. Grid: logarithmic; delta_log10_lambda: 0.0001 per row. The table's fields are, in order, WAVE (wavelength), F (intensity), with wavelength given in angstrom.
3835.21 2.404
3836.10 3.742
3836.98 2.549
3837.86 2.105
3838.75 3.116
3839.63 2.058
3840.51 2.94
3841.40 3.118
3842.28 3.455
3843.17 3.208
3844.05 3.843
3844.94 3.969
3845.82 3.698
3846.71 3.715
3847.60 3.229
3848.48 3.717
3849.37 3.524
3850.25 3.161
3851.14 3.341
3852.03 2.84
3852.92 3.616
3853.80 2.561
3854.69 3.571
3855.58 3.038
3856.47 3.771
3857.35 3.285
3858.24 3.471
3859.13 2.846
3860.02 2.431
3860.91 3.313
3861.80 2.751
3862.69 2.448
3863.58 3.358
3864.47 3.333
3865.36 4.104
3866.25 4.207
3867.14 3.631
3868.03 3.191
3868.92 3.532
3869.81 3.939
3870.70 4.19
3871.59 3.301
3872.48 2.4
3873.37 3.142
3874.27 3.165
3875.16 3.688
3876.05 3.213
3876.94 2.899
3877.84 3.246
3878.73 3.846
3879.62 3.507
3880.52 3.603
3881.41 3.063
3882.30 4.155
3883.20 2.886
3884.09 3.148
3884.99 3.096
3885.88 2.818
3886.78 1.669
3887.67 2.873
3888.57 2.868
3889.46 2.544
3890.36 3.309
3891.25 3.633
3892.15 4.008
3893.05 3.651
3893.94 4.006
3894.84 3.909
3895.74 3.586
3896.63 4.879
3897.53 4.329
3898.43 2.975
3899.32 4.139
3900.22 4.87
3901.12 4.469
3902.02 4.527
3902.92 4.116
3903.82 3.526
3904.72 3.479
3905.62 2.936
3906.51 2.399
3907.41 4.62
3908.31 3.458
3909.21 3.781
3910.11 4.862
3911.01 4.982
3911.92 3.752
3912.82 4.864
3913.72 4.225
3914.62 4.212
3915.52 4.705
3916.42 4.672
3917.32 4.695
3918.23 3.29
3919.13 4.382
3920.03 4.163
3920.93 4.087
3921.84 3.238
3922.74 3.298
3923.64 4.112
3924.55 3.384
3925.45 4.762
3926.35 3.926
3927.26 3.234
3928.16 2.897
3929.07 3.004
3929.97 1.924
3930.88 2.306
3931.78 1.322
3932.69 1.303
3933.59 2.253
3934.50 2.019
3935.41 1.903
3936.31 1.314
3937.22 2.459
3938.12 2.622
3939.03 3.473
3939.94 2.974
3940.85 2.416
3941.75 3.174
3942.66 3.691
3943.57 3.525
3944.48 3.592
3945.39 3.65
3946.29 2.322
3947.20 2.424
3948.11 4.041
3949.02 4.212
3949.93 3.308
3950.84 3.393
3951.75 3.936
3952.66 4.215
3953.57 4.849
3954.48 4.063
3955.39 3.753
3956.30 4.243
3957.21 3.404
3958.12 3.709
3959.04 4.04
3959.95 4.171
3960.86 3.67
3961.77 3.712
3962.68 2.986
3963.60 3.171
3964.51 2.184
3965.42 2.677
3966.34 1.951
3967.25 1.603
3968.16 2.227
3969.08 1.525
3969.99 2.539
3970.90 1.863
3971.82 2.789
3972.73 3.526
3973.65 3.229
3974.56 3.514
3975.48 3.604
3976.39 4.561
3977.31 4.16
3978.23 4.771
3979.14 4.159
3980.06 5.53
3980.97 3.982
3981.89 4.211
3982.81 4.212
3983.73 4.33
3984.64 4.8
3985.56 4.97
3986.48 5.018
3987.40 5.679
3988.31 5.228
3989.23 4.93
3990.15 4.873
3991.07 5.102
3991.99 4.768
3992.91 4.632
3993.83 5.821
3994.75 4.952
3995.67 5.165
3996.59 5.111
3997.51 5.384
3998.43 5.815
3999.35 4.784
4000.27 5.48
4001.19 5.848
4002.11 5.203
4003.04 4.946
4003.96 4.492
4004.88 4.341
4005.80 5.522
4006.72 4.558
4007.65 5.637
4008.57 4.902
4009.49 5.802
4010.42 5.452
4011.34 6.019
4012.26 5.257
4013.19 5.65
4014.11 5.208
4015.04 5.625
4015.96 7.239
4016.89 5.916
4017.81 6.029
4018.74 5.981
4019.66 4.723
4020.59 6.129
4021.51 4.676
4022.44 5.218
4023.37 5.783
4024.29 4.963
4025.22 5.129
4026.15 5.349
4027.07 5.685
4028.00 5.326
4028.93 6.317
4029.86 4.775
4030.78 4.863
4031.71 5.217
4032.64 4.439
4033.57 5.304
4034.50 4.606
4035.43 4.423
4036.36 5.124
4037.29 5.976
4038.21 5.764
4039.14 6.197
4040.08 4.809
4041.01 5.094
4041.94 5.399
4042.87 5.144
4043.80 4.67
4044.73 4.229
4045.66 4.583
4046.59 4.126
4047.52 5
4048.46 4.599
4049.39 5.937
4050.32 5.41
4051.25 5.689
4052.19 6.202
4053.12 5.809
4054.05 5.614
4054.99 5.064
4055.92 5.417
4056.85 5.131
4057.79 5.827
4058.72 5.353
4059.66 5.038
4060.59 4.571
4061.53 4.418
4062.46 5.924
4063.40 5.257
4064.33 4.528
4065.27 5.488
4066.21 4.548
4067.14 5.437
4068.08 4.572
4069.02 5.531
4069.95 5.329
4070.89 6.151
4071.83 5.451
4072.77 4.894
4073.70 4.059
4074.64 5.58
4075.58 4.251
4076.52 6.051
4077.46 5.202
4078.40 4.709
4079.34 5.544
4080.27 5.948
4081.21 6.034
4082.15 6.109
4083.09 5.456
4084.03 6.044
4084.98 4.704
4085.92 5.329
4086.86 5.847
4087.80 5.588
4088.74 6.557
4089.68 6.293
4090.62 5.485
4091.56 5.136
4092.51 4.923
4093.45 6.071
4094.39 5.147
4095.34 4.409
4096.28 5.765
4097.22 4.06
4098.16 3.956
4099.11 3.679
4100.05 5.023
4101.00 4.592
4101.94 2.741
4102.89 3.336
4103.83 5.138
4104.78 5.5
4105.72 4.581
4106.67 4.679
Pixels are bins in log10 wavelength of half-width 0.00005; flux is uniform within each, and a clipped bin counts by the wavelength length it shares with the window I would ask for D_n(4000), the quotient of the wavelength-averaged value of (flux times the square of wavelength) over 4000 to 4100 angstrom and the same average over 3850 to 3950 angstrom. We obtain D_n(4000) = 1.68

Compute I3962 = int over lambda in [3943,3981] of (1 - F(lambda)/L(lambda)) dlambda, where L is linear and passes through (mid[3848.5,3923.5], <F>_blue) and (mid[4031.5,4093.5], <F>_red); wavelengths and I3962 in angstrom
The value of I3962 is 7.7 angstrom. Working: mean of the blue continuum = 3.58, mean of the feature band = 3.44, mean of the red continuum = 5.28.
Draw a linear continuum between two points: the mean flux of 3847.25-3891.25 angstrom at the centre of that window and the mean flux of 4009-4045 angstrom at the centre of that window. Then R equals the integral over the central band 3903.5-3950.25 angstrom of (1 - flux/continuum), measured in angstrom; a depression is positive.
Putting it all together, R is 7.3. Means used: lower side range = 3.25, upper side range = 5.38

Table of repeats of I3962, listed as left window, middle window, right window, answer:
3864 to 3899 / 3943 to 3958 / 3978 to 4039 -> 2.4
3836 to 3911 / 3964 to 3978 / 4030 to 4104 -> 4.8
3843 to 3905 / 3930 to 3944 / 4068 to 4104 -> 5.4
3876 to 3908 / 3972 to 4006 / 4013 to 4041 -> 0.9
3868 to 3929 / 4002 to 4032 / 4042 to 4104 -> -4.6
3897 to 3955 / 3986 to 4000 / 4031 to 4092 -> -2.4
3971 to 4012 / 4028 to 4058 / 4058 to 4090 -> -0.4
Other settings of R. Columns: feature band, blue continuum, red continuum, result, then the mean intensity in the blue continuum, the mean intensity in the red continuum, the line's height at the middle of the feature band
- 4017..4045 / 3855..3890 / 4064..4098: -2.5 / 3.23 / 5.33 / 4.83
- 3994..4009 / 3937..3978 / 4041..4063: -3.6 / 3.28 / 5.18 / 4.17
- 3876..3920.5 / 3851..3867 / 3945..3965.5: -4.7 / 3.24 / 3.59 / 3.38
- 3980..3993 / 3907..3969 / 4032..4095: -2.2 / 3.38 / 5.28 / 4.12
